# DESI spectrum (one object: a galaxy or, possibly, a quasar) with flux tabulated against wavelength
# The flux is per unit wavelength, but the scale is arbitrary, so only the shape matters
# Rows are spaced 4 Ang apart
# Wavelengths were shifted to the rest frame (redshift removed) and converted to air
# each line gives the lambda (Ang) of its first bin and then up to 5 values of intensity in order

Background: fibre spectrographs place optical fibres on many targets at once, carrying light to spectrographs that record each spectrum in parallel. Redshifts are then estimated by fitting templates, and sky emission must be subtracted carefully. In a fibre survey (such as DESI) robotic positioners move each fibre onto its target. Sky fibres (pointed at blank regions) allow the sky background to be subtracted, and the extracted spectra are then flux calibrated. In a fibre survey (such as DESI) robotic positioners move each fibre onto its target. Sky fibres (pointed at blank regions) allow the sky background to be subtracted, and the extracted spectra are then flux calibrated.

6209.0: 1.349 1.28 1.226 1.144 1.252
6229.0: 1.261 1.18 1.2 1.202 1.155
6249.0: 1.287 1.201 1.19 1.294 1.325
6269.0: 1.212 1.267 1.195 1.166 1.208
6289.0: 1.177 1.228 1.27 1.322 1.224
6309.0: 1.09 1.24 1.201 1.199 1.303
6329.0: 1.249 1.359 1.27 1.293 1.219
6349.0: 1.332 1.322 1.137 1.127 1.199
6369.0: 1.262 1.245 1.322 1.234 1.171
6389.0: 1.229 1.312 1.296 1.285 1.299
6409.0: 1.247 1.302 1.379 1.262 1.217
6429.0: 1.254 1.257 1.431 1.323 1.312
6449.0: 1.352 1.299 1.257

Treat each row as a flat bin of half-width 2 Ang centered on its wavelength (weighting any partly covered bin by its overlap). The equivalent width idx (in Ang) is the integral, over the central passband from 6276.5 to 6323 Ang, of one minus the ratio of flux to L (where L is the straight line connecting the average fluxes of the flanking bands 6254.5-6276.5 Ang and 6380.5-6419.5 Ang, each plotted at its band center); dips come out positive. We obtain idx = 1.8 Ang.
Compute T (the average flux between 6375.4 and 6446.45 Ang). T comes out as 1.28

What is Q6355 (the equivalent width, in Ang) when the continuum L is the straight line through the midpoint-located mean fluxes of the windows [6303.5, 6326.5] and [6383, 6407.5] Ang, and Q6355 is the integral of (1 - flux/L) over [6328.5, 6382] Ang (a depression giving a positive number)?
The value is -0.9 Ang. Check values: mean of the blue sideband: 1.21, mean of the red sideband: 1.26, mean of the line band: 1.26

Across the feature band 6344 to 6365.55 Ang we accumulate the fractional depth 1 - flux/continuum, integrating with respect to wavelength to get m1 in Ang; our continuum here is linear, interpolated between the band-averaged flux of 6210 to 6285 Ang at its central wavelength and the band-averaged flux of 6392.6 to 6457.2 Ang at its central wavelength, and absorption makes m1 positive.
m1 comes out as 0.8 Ang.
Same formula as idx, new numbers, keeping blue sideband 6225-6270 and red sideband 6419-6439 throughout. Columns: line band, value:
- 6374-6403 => 0.19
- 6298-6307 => -0.19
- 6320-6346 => -0.41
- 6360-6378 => 0.49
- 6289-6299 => 0.07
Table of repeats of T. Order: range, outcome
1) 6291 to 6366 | 1.24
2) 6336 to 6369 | 1.24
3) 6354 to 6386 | 1.22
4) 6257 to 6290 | 1.23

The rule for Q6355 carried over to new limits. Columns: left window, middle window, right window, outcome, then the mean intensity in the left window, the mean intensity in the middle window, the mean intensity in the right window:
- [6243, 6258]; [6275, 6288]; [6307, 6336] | 0.3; 1.21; 1.19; 1.24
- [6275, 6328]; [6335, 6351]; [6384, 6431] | -0.5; 1.22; 1.28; 1.27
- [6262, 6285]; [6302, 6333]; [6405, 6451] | 0.6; 1.23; 1.23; 1.3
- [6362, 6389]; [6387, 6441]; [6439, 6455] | -0.4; 1.23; 1.29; 1.32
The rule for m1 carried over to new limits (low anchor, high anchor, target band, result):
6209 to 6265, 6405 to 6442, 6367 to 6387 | 0.5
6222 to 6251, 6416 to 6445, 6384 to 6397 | 0.3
